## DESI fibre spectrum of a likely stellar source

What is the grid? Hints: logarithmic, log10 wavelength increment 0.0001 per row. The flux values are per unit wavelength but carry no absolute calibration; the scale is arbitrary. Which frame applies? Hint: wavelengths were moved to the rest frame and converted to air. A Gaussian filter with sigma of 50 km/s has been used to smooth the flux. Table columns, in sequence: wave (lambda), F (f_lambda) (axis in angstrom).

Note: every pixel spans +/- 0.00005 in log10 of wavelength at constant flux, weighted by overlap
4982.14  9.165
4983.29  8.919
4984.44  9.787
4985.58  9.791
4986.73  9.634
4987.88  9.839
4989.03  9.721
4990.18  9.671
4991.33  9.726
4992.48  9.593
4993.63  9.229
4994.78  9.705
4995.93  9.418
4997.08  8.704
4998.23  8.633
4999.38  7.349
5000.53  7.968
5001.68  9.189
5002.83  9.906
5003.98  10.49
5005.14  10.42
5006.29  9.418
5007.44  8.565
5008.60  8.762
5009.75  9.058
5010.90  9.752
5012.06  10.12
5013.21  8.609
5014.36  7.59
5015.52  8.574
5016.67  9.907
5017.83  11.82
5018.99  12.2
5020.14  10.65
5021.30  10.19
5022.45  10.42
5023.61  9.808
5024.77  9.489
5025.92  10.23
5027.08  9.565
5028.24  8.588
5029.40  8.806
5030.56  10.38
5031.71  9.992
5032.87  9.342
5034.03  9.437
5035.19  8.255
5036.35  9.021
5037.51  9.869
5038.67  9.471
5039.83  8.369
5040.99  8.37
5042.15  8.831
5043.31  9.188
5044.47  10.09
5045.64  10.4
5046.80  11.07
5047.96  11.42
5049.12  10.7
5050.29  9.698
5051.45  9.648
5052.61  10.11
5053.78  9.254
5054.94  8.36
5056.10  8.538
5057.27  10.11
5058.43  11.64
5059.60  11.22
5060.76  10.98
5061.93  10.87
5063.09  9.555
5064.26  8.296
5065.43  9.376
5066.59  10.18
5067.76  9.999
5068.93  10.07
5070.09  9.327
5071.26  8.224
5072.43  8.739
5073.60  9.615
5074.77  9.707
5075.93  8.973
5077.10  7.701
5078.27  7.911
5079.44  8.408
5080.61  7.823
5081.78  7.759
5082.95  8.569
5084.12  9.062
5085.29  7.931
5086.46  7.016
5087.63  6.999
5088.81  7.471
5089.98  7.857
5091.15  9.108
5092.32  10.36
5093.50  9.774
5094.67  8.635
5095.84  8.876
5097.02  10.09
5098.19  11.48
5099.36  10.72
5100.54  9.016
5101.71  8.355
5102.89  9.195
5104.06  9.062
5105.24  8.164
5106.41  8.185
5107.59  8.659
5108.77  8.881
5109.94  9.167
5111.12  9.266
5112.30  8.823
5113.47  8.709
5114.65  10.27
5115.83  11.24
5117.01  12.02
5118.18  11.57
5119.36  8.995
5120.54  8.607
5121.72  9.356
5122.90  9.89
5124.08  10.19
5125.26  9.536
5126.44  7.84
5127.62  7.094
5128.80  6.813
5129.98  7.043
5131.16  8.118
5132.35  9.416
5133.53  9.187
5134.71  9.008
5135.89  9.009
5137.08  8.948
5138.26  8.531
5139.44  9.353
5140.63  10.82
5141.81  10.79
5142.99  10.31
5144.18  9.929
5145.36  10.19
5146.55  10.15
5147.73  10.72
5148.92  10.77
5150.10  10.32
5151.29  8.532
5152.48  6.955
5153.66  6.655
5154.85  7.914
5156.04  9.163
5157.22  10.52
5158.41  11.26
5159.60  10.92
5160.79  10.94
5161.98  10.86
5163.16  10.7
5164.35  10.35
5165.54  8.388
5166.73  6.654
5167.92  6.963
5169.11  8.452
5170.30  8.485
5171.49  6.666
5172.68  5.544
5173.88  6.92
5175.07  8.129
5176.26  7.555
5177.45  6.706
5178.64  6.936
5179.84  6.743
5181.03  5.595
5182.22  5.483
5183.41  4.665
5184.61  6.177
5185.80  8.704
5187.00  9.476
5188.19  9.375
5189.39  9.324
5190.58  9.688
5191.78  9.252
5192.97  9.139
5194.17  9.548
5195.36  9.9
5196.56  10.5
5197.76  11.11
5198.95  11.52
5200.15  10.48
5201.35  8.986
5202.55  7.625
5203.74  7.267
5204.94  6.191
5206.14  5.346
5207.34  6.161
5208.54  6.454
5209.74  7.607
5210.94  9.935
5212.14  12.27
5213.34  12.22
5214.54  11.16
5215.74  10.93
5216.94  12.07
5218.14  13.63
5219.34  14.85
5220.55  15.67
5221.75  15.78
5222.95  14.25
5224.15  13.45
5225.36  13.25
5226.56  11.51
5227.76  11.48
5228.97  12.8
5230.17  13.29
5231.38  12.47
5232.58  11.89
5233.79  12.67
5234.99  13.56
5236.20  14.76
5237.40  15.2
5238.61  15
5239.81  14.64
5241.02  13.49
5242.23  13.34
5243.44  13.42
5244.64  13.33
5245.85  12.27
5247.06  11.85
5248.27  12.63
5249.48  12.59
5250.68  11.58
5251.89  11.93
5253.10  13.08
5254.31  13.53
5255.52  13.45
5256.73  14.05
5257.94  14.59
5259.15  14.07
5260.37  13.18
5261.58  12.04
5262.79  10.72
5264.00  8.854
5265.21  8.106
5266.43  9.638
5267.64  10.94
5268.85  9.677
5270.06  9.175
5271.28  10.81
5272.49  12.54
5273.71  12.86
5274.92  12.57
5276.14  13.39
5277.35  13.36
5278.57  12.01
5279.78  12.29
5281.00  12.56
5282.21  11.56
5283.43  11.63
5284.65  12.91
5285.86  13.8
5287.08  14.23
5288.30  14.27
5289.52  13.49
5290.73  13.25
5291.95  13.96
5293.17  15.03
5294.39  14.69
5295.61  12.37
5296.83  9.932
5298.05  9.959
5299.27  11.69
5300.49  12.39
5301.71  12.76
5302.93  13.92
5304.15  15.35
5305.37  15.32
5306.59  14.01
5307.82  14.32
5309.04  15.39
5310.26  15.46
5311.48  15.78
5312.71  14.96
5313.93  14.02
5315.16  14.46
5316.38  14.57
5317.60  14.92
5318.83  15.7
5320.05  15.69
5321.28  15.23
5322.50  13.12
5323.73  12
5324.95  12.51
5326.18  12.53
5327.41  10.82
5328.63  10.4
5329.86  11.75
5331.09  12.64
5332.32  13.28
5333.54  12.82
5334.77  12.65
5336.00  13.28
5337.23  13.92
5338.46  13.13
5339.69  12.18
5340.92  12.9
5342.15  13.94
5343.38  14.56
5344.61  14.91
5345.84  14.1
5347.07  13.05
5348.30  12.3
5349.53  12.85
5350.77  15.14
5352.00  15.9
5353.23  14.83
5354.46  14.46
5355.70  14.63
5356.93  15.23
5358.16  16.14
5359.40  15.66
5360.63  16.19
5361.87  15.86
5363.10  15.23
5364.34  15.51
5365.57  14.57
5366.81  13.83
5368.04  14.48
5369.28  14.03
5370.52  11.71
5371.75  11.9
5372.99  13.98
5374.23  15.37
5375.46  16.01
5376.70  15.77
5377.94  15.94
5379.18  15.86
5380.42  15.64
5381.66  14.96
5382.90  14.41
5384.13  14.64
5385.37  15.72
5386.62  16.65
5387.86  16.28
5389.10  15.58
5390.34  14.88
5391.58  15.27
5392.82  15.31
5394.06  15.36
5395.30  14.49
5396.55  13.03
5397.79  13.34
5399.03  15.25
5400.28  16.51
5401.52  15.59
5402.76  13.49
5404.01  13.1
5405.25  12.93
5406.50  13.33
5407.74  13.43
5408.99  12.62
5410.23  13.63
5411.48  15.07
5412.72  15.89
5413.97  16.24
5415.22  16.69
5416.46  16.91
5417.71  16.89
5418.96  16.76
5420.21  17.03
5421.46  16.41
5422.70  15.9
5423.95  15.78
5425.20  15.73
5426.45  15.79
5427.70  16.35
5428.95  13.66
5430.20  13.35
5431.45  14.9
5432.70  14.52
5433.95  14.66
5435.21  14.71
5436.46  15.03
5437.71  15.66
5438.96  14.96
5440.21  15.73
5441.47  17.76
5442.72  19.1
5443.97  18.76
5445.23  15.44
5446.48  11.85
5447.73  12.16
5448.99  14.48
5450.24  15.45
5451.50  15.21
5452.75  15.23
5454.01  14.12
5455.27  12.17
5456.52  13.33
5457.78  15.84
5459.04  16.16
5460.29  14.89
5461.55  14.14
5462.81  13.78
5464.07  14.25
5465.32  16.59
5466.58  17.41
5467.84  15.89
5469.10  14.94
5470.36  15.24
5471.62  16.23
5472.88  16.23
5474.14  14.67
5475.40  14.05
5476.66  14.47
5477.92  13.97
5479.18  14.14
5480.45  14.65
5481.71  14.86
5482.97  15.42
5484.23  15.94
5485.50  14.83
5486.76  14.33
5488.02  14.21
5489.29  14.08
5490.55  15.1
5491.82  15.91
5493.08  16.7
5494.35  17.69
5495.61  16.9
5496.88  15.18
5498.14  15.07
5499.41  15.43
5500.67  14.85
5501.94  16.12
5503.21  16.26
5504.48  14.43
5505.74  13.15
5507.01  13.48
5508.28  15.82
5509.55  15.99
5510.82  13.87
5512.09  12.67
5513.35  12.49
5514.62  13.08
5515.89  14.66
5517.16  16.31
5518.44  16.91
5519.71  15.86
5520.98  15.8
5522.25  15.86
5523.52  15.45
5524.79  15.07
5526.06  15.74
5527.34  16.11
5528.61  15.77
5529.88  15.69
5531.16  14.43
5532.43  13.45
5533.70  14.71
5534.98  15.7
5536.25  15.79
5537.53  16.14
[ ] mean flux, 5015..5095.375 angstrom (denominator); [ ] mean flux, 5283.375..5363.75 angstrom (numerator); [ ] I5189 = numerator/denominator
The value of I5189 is 1.5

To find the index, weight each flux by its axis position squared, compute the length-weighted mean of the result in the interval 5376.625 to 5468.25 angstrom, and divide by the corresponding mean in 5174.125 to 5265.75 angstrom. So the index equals 1.49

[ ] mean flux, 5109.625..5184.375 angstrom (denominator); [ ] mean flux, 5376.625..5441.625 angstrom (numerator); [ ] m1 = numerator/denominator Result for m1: 1.7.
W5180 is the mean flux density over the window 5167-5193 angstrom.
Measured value 7.5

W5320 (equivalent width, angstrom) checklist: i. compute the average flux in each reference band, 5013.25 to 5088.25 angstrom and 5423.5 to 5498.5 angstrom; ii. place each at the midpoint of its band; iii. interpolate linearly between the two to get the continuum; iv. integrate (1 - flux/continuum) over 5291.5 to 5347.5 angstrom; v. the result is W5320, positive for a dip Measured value -1.5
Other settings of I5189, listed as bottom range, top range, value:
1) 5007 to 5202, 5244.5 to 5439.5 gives 1.52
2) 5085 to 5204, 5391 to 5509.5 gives 1.69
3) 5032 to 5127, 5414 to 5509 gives 1.64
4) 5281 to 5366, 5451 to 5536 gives 1.09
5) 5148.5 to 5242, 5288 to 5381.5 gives 1.40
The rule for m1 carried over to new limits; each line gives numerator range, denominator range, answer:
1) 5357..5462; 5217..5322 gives 1.14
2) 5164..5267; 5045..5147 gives 1.14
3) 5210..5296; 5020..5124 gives 1.35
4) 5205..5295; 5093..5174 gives 1.34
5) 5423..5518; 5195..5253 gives 1.28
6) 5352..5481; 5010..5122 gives 1.60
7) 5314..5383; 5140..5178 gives 1.56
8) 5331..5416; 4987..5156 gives 1.56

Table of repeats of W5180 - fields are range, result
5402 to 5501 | 15.1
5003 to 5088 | 9.44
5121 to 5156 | 9.08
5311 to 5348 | 13.5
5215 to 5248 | 13.3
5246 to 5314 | 12.7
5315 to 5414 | 14.3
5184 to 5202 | 9.53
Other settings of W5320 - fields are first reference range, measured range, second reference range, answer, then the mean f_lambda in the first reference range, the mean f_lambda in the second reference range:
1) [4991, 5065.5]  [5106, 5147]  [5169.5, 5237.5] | 2.0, 9.61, 9.94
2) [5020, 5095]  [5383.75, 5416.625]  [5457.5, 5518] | -2.3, 9.33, 15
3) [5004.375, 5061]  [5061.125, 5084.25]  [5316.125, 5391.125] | 2.8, 9.72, 14.2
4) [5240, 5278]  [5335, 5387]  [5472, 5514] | -4.4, 12.2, 14.9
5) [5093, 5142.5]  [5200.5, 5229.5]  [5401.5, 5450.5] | 0.8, 9.26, 15.2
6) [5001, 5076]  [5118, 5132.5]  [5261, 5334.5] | 2.7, 9.68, 12.8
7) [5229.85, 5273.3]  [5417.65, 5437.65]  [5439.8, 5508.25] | -1.2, 12.4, 15.2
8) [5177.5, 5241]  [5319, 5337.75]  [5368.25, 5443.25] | 0.6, 10.5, 15.1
